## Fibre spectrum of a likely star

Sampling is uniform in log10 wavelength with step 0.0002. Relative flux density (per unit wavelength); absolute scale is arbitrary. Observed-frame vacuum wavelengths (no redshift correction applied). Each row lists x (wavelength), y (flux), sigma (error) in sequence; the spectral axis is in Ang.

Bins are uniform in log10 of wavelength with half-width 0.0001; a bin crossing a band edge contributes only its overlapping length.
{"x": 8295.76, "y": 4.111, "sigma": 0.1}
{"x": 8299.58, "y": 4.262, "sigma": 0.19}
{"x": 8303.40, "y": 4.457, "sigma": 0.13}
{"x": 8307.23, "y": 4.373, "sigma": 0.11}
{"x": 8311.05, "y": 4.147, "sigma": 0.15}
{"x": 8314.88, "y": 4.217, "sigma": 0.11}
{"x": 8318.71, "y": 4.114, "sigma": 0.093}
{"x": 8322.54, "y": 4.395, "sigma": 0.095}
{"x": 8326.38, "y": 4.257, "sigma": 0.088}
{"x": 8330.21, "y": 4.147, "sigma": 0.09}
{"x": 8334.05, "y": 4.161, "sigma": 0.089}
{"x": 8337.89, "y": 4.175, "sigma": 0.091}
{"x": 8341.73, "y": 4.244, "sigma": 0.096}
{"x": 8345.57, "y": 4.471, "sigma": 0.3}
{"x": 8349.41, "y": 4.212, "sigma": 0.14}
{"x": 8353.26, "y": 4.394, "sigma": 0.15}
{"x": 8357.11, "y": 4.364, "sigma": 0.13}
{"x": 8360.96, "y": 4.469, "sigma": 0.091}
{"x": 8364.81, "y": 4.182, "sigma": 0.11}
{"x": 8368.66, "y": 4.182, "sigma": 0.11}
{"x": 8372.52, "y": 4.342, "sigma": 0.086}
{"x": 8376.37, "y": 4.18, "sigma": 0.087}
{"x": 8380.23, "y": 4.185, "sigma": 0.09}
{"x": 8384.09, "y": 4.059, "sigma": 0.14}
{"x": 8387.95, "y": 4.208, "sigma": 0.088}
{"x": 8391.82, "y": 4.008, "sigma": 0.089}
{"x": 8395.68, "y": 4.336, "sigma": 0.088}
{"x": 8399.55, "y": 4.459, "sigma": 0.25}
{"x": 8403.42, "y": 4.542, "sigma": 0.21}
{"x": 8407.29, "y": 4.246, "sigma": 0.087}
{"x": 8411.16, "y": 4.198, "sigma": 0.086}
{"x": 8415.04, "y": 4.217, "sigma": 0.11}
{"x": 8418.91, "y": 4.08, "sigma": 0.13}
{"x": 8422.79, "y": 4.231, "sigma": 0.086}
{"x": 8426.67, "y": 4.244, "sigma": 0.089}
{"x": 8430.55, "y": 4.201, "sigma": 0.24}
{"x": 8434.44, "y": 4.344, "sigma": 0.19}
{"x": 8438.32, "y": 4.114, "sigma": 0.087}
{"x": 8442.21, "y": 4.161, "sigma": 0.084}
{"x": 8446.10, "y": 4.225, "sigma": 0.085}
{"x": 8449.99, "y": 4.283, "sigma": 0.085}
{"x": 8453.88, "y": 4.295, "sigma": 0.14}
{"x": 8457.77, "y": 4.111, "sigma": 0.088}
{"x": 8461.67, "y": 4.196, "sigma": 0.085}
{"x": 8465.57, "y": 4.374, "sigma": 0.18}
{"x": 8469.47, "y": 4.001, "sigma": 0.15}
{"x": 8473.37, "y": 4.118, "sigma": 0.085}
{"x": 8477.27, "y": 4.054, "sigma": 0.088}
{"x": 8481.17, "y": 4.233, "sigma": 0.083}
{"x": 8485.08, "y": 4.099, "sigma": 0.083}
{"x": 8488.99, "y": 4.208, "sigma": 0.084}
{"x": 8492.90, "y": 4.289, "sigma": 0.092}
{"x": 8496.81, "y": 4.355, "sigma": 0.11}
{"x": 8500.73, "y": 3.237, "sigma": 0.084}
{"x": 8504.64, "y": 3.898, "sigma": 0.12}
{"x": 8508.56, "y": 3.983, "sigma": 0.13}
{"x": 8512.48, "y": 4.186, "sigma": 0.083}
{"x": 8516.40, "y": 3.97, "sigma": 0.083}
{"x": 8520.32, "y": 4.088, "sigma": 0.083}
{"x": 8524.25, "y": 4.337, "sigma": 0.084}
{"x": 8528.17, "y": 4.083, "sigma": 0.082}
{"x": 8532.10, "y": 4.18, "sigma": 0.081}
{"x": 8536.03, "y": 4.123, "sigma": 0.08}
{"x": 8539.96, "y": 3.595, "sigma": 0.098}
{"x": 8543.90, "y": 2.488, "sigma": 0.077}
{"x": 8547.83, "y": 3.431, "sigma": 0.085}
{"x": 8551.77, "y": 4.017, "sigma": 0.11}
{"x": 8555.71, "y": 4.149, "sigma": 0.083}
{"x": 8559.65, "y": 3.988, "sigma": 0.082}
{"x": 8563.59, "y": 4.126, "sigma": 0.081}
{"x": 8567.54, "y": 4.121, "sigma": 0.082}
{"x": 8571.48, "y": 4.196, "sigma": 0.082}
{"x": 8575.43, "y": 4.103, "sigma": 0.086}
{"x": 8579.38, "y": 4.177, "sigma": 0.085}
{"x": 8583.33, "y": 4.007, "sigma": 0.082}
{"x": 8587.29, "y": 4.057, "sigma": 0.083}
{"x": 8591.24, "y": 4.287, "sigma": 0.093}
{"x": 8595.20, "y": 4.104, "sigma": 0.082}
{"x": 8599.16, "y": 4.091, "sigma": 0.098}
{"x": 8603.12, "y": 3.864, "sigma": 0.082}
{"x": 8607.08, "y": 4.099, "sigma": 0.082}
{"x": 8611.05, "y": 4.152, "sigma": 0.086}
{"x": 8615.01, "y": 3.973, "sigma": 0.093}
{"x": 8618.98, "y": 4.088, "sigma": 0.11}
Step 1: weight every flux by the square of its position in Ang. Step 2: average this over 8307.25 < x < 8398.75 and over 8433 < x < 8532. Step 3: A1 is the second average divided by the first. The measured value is 1.0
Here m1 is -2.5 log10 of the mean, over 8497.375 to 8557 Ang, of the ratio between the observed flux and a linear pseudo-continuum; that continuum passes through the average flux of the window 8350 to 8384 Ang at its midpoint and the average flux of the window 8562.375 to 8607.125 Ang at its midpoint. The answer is 0.08 mag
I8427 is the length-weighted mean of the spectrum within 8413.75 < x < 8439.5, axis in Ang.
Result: 4.21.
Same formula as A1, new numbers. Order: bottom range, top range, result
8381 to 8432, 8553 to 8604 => 1.01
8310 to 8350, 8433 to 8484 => 1.02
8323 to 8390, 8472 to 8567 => 0.97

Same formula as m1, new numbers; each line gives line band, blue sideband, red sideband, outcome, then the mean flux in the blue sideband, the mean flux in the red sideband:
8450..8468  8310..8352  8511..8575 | -0.05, 4.24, 3.94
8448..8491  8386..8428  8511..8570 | -0.02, 4.25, 3.93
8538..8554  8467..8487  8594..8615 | 0.20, 4.11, 4.05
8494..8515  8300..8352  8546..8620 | 0.05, 4.26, 4.06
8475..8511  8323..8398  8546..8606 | 0.02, 4.24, 4.05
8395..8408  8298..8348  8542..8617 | -0.06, 4.26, 3.97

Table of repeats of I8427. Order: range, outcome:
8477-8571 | 3.97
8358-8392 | 4.22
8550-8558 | 4.08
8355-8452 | 4.24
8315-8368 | 4.27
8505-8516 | 4.04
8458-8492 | 4.16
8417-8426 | 4.17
